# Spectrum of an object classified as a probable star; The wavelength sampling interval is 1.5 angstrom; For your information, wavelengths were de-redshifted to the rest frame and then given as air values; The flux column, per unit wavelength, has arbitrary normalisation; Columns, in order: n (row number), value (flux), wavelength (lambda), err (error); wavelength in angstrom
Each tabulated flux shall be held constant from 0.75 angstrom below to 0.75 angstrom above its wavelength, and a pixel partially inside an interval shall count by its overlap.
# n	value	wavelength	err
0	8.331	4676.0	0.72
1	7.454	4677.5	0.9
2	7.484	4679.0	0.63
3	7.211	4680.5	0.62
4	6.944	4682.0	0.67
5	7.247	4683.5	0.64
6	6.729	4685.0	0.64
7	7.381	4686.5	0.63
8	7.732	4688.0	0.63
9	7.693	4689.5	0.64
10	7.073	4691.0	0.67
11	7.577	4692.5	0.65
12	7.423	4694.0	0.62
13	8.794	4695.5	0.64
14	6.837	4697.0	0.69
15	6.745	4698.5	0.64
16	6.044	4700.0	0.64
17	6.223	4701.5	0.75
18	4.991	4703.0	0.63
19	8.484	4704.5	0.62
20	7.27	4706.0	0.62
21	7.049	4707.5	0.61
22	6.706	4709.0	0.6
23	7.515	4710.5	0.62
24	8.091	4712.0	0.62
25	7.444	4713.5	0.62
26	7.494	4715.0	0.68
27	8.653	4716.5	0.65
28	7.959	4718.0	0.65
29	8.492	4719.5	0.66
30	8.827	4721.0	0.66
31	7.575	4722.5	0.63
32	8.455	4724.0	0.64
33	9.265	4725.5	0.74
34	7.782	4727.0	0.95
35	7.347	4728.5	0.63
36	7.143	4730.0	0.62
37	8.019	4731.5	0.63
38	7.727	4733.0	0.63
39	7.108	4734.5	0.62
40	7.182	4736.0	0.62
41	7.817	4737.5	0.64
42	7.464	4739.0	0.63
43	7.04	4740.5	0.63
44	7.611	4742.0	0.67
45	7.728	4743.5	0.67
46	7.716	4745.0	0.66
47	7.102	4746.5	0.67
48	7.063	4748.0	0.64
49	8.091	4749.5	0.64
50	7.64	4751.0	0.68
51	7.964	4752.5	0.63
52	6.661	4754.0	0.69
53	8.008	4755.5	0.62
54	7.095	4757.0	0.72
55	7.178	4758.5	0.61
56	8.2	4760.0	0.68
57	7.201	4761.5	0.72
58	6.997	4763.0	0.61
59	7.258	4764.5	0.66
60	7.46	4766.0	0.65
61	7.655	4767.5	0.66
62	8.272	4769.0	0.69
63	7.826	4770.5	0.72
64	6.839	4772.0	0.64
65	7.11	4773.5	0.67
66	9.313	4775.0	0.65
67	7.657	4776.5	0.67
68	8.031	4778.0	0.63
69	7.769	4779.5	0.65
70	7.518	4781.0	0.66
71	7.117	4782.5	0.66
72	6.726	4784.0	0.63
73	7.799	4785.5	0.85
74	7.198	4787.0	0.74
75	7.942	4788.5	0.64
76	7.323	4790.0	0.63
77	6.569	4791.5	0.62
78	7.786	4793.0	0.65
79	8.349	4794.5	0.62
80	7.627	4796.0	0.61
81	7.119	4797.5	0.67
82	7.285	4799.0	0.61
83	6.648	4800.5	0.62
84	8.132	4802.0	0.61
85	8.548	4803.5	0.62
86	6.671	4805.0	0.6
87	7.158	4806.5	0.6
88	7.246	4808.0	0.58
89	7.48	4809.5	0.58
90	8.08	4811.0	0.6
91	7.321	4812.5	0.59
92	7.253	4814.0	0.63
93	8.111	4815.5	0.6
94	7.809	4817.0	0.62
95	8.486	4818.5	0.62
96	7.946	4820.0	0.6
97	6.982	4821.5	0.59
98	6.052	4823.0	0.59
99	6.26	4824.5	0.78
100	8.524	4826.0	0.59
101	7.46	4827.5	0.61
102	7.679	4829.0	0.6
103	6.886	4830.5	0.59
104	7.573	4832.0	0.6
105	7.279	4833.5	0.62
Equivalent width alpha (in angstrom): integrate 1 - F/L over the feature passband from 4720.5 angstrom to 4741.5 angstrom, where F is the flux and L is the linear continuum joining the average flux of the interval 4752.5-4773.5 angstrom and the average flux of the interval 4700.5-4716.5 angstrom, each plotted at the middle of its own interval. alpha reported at -1.34 angstrom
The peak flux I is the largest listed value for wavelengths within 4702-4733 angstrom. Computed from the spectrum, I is 9.265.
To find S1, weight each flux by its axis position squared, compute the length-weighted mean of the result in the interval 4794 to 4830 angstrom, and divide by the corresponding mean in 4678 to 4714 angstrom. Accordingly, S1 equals 1.09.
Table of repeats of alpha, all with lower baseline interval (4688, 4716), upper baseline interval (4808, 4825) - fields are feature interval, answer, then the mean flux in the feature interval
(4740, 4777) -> -1.1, 7.55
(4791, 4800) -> -0.1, 7.46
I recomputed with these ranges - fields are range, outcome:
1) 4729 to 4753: 8.091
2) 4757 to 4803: 9.313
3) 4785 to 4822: 8.548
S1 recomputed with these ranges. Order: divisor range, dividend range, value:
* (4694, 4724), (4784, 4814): 1.04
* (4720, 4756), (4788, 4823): 1.01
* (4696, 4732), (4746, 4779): 1.03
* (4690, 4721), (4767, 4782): 1.09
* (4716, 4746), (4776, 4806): 0.98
